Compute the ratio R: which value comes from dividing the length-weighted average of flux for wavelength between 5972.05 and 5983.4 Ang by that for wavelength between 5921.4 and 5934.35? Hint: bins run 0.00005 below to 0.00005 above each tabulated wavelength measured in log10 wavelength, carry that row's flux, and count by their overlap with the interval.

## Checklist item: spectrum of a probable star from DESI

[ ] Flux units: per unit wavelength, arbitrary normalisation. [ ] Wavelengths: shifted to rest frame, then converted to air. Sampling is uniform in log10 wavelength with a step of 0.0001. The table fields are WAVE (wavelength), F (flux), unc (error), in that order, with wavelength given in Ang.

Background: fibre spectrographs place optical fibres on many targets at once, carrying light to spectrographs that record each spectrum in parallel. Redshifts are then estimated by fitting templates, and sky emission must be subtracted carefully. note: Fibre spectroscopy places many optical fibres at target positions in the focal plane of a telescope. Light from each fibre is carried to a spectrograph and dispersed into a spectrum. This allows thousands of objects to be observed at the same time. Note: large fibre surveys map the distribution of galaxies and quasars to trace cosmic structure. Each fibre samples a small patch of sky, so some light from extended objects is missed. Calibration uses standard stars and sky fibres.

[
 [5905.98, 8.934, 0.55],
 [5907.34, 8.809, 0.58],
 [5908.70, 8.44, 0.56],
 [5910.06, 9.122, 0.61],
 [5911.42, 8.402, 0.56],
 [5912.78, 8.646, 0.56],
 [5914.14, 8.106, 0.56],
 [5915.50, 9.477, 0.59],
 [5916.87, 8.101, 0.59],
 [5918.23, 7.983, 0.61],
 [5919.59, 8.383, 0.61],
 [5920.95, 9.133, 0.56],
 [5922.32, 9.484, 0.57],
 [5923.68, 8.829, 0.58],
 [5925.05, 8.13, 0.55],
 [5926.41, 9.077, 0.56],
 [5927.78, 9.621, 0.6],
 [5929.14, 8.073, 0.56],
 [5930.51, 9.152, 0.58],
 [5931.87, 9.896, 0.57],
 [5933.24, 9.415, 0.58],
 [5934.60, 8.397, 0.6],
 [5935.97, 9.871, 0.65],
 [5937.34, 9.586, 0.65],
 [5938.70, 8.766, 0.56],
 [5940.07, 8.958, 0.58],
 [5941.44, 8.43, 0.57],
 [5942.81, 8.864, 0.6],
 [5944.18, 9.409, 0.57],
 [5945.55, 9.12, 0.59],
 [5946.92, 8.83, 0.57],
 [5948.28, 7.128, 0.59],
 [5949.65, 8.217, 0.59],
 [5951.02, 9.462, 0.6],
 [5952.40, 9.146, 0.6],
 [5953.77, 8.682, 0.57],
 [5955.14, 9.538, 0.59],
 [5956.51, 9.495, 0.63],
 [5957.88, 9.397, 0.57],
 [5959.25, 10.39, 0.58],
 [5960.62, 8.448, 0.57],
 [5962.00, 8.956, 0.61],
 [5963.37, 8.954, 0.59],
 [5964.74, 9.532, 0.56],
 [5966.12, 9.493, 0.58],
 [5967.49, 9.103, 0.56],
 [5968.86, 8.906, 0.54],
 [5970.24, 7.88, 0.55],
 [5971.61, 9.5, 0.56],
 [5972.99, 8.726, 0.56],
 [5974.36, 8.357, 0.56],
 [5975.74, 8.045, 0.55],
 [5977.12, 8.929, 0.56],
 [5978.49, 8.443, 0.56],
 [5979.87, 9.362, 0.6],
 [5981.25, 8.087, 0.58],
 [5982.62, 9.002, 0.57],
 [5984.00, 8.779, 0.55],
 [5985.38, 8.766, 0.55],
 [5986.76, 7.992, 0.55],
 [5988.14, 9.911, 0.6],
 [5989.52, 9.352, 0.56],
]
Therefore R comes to 0.95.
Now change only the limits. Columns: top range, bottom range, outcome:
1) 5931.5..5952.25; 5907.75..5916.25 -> 1.03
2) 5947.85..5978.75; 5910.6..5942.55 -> 1.01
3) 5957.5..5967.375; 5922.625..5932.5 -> 1.03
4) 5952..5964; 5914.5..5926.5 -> 1.06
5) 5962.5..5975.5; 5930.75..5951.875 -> 0.99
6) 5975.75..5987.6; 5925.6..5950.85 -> 0.97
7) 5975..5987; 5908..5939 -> 0.97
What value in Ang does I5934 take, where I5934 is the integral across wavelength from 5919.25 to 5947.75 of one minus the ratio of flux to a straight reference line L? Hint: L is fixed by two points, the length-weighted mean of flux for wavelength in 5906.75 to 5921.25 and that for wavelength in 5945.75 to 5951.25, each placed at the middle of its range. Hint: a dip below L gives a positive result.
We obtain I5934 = -1.80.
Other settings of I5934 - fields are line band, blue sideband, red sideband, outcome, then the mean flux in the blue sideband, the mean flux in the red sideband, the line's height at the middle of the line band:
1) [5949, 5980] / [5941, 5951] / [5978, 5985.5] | -1.1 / 8.64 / 8.74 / 8.69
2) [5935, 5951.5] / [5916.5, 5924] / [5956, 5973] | 0.1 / 8.67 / 9.15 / 8.92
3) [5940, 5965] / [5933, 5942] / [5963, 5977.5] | -0.1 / 9.05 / 8.85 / 8.96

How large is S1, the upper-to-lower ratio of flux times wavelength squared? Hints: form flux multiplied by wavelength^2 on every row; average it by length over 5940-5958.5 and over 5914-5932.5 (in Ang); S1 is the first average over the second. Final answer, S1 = 1.02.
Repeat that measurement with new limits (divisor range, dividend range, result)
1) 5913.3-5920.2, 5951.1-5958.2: 1.11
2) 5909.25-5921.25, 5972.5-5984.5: 1.03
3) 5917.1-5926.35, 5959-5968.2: 1.08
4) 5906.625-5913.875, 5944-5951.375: 1.01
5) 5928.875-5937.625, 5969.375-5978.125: 0.94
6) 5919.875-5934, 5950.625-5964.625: 1.03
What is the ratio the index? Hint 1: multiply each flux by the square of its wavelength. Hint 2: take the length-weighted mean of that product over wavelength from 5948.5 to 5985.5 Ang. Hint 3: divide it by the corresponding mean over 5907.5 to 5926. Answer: 1.05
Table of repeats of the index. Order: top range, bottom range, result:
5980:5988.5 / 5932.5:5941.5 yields 0.98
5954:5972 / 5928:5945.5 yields 1.02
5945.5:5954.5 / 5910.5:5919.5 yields 1.03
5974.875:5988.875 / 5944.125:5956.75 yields 1.00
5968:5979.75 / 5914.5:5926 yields 1.01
